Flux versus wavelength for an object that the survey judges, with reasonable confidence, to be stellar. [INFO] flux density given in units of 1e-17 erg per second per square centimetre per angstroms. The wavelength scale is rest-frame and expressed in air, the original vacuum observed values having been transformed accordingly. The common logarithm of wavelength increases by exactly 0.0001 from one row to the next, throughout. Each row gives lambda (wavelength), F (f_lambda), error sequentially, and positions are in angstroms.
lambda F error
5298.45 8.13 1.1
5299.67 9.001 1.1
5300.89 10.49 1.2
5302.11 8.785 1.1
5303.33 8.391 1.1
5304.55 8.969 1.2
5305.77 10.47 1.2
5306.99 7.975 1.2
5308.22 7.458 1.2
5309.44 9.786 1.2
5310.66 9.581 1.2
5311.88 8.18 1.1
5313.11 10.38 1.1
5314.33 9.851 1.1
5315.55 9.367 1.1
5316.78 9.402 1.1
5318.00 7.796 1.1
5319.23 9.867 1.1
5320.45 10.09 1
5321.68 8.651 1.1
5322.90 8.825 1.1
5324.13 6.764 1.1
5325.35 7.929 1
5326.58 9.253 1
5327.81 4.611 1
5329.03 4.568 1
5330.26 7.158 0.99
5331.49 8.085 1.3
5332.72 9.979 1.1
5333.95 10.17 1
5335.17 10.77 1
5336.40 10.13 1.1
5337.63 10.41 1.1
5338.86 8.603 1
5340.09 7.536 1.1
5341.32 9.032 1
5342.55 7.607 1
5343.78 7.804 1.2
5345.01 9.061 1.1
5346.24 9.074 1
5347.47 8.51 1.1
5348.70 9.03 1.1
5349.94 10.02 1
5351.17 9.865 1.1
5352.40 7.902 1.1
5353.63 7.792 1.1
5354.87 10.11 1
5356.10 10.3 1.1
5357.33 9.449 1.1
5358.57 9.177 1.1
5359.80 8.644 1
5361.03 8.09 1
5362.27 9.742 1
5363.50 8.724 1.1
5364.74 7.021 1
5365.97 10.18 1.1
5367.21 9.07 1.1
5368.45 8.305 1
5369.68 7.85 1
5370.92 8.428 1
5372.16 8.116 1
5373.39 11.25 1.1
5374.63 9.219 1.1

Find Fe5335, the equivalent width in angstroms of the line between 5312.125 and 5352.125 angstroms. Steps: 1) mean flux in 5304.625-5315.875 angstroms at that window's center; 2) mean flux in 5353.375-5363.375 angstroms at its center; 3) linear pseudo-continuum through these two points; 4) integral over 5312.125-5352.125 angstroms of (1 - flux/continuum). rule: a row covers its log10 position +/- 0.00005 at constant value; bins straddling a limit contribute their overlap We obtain 2.0 angstroms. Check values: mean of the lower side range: 9.22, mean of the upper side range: 9.19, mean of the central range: 8.74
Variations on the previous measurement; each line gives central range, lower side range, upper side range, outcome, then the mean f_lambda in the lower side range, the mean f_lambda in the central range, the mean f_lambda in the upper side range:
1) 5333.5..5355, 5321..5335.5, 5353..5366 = -1.40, 8.02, 9.05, 8.97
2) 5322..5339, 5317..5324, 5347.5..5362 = 1.13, 8.91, 8.38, 9.11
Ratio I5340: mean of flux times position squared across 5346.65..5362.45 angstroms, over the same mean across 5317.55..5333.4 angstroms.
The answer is 1.15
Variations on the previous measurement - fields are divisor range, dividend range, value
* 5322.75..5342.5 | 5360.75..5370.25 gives 1.05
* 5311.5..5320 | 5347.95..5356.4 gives 1.01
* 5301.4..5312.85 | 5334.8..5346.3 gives 1.02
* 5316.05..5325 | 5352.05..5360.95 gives 1.05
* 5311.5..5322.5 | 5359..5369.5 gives 0.95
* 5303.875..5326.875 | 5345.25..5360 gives 1.04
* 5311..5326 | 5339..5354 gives 0.97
